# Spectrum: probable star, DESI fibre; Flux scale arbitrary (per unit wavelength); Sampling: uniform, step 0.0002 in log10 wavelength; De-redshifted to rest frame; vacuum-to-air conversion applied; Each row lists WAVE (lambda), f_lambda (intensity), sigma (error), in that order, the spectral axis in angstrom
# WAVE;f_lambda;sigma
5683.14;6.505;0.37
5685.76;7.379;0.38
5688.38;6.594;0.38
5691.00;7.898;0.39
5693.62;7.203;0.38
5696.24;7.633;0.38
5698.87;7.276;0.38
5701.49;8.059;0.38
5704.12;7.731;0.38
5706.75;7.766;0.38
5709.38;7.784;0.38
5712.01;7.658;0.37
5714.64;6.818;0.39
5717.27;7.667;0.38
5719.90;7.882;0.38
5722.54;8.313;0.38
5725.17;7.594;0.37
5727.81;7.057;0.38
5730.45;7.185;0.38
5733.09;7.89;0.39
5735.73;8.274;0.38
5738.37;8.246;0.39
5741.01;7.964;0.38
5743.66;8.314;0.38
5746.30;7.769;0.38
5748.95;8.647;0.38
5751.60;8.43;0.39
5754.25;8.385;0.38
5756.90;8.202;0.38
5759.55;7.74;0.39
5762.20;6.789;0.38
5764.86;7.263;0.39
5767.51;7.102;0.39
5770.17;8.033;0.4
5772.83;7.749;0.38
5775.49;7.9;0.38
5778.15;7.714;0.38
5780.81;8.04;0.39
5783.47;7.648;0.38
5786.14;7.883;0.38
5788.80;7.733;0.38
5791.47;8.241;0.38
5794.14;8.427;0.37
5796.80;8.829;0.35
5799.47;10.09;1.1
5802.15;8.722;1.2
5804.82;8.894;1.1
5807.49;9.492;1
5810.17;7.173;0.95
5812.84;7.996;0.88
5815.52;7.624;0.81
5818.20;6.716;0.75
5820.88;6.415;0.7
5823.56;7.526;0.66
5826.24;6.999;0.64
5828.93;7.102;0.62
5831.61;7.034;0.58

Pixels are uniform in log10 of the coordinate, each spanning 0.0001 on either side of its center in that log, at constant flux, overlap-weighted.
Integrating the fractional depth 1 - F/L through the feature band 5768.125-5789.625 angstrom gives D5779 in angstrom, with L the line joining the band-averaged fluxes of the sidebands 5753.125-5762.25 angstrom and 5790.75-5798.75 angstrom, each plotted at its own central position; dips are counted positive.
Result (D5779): 1.3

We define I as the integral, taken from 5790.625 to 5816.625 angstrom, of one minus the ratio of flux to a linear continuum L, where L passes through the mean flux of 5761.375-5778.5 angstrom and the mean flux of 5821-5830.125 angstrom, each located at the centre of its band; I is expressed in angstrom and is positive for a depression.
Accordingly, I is -4.6 angstrom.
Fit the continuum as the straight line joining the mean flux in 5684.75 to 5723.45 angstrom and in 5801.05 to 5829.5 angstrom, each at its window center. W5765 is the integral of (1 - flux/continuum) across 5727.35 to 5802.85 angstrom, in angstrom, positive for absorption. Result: -3.66 angstrom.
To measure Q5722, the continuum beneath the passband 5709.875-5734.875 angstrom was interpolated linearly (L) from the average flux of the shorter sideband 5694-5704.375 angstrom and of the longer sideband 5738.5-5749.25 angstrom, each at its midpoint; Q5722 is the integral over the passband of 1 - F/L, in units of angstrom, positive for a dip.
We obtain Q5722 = 1.0 angstrom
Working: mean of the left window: 7.63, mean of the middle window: 7.58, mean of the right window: 8.14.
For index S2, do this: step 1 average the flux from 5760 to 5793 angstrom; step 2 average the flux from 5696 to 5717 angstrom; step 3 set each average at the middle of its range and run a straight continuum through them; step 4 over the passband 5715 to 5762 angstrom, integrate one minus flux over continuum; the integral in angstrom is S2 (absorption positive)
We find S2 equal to -1.8 angstrom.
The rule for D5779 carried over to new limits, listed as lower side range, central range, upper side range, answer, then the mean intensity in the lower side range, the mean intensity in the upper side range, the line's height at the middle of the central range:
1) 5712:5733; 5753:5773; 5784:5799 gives 0.84 angstrom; 7.54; 8.3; 7.98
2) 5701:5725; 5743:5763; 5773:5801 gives -0.15 angstrom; 7.72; 8.23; 8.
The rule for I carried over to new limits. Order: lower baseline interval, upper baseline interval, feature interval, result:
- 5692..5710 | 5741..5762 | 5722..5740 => 0.34 angstrom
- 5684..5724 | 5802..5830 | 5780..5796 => -0.81 angstrom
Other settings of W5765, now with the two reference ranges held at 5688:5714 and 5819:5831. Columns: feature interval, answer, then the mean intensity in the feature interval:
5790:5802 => -2.92 angstrom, 8.86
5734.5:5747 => -1.25 angstrom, 8.13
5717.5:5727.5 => -0.45 angstrom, 7.81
